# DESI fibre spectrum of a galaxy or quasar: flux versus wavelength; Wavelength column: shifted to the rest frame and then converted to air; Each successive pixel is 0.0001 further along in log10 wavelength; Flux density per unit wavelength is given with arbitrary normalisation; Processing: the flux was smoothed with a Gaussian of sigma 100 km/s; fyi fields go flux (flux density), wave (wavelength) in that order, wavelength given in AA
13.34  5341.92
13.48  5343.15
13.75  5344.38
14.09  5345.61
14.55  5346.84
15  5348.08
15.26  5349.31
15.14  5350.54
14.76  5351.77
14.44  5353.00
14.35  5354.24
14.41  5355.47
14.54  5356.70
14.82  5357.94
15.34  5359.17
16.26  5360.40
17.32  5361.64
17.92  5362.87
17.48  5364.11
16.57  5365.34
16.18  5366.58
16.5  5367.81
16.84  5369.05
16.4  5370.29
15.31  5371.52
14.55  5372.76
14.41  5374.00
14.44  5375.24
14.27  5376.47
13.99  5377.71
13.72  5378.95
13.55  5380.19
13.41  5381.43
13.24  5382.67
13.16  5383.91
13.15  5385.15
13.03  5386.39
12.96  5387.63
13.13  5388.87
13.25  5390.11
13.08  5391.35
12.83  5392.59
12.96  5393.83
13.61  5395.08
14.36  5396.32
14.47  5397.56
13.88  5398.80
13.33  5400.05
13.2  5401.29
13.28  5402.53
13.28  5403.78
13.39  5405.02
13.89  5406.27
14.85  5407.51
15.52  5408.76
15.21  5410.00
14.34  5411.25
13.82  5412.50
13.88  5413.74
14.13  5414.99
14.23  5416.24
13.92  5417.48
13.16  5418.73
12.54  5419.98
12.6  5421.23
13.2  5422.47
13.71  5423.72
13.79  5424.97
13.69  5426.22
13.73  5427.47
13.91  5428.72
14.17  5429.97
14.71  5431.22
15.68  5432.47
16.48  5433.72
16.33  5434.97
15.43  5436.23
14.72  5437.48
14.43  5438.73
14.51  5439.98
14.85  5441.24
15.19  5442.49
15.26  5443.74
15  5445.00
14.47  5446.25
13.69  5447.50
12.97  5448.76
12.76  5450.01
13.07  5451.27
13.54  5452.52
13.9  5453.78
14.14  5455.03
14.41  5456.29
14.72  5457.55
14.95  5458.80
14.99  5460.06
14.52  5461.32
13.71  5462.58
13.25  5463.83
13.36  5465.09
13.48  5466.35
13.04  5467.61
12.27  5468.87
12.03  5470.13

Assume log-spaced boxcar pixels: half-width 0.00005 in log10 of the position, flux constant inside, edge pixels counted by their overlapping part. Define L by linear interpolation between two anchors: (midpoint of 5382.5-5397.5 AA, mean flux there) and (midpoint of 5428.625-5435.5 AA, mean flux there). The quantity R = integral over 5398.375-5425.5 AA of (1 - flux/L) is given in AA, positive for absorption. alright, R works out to 1.0 AA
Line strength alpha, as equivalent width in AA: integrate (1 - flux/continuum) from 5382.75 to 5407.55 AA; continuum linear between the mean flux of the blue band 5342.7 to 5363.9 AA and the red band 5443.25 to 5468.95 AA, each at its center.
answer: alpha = 2.01 AA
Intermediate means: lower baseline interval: 15.1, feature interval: 13.4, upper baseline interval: 13.9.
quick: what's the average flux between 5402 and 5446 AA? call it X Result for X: 14.3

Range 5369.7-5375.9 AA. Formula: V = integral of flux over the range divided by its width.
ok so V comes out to 15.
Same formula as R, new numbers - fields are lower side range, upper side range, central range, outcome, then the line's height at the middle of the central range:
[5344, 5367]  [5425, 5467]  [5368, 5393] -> 1.9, 15.1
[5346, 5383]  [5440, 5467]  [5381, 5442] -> 2.8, 14.6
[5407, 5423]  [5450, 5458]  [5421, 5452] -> -1.0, 13.9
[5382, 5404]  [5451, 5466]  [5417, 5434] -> -0.2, 13.7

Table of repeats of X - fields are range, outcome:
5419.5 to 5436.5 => 14.3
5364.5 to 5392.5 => 14.3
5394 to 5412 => 14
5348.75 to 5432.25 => 14.3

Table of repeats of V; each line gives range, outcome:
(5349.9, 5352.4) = 15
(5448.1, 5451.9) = 12.9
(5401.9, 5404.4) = 13.3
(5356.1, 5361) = 15.2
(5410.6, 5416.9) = 14.1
